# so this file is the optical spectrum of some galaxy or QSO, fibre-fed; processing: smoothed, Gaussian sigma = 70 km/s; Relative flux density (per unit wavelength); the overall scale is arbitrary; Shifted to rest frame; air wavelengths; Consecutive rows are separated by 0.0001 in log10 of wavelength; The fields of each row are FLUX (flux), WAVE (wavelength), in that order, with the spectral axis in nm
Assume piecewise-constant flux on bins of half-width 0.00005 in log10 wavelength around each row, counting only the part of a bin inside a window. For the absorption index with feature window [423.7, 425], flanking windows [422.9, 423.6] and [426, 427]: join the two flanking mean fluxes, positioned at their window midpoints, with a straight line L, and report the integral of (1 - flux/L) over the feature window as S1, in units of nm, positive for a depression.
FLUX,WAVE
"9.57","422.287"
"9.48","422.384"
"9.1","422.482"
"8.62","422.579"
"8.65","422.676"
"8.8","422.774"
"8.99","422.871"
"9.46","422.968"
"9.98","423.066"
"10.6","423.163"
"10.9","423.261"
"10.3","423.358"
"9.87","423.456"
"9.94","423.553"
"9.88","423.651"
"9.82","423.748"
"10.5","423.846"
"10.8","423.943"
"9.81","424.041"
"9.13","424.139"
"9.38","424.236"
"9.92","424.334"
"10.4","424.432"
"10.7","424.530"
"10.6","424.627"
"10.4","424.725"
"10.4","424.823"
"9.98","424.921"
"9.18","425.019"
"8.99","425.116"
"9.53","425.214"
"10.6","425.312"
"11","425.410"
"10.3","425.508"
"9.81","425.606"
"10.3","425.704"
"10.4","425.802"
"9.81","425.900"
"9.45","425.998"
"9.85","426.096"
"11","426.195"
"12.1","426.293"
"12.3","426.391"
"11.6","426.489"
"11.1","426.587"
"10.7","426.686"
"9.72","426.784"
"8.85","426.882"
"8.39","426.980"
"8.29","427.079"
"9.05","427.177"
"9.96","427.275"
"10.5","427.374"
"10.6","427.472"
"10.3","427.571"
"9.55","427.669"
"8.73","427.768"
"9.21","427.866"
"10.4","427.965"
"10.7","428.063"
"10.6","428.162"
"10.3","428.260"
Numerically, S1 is 0.02 nm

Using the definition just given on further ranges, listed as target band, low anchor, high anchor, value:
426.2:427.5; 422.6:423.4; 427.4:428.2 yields -0.04 nm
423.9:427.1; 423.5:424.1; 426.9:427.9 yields -0.12 nm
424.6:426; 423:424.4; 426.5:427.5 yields -0.02 nm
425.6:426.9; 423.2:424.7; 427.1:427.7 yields -0.07 nm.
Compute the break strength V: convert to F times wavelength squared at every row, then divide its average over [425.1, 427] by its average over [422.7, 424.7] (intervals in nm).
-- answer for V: 1.05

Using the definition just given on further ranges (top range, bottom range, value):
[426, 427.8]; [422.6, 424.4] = 1.05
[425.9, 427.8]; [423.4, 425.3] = 1.03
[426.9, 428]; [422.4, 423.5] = 1.02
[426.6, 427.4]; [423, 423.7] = 0.95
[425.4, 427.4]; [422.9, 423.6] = 1.02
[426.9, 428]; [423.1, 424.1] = 0.95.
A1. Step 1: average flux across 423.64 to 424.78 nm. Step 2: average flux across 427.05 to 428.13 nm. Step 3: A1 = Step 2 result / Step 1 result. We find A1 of 0.97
